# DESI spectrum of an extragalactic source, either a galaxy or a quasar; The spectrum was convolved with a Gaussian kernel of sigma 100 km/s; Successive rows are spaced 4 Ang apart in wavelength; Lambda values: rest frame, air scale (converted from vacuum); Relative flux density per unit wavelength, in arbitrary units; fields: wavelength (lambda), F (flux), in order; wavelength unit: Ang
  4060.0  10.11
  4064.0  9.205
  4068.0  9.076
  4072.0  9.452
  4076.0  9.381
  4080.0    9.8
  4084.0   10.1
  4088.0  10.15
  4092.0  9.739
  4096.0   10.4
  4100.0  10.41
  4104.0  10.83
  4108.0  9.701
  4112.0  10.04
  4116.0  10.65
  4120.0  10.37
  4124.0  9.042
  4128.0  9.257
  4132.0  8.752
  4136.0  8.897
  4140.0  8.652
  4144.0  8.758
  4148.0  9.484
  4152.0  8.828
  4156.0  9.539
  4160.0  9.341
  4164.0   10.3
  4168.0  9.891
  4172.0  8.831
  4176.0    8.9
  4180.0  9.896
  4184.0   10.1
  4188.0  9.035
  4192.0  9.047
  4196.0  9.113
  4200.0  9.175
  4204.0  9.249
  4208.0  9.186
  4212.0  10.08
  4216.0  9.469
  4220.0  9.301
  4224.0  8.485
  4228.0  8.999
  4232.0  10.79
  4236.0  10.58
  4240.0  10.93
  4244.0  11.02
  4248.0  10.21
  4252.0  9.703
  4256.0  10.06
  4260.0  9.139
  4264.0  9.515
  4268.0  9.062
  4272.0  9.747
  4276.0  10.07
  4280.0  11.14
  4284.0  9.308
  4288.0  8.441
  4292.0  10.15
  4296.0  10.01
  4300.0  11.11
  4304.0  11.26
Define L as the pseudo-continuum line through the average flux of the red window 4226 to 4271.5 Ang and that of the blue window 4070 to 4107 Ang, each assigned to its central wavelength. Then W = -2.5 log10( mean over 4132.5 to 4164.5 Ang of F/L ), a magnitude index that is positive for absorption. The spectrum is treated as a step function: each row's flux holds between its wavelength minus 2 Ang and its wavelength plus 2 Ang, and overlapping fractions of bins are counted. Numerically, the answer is 0.10 mag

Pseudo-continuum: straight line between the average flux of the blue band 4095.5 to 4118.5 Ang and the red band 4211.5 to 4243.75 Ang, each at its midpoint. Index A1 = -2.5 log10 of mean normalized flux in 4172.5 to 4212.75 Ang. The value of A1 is 0.076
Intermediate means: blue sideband 10.3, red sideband 9.88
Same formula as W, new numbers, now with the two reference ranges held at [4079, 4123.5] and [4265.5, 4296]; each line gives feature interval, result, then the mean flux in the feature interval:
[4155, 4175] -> 0.05 mag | 9.55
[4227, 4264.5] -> -0.04 mag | 10.1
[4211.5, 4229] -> 0.08 mag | 9.21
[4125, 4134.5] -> 0.12 mag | 9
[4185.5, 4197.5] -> 0.10 mag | 9.11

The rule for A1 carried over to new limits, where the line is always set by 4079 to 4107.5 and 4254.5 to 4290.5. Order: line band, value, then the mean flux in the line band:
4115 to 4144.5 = 0.09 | 9.28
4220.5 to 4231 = 0.09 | 9.02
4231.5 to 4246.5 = -0.12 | 10.8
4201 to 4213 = 0.04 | 9.43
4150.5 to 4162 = 0.08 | 9.25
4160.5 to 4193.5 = 0.05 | 9.5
